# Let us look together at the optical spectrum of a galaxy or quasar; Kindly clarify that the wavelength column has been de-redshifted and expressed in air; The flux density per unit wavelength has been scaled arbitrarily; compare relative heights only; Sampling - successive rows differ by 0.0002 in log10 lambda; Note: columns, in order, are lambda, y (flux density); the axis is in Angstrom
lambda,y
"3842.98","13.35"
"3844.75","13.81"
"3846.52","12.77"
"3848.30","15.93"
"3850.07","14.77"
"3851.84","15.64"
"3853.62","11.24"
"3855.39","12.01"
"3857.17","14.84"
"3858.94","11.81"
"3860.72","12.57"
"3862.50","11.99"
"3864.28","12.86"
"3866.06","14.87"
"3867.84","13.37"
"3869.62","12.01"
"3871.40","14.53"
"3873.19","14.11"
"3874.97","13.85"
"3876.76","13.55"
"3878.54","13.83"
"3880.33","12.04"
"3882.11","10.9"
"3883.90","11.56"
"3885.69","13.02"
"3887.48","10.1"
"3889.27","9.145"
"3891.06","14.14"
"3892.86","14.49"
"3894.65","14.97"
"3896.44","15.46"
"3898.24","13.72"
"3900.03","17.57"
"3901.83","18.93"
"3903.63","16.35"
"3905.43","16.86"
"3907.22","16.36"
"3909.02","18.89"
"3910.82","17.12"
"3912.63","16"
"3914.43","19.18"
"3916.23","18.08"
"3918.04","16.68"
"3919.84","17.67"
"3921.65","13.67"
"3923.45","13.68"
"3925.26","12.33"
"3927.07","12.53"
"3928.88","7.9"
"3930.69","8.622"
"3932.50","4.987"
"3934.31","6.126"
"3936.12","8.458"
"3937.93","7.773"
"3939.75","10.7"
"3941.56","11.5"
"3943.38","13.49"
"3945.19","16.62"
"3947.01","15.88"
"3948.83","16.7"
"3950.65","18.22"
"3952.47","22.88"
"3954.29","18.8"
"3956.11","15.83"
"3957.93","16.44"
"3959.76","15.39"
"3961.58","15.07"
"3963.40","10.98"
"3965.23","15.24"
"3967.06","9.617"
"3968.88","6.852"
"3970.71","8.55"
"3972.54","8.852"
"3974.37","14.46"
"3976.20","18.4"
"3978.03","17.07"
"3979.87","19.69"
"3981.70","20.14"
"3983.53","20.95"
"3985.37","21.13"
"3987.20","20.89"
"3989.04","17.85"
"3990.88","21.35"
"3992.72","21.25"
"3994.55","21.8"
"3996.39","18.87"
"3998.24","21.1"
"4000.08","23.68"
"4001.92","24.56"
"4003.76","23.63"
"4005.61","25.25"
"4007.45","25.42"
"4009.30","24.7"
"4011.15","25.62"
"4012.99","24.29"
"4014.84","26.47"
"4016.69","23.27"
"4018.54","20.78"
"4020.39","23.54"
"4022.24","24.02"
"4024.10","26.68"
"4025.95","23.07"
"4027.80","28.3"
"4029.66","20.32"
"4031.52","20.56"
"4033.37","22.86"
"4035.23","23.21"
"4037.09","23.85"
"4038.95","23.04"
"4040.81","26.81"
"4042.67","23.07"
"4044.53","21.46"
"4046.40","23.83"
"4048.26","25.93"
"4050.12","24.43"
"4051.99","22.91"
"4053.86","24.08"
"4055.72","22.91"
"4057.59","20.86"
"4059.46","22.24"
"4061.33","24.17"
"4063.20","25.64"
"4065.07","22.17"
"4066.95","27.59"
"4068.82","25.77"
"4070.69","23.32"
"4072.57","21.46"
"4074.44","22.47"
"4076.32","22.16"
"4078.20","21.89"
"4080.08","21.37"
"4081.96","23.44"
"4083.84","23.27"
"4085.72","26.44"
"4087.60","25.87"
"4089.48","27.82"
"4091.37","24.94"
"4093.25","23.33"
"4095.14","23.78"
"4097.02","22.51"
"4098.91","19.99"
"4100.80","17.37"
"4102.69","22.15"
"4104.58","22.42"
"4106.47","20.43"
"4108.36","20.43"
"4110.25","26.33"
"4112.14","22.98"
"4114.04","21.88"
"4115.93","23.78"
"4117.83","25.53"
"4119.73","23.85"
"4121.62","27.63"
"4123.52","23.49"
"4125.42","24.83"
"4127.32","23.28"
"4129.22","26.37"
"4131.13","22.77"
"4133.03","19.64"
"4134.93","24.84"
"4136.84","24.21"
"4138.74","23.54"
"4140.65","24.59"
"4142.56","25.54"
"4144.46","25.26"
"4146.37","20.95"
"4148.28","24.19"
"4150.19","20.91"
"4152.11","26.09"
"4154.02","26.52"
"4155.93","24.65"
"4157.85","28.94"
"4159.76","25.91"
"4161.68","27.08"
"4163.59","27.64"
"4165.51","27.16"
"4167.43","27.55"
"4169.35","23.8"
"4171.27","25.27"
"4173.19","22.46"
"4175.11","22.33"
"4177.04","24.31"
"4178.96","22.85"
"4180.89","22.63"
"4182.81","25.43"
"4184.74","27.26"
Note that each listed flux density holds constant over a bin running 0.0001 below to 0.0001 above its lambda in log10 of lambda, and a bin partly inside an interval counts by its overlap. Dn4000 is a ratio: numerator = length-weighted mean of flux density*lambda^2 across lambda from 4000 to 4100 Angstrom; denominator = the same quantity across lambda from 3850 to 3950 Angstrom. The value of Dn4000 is 1.90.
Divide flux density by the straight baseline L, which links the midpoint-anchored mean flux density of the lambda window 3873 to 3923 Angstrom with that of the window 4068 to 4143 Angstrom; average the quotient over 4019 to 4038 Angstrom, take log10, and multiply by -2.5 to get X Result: -0.16 mag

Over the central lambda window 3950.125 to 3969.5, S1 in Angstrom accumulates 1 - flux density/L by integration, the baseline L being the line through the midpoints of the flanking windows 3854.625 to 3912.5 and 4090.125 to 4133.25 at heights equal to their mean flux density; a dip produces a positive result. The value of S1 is 2.20 Angstrom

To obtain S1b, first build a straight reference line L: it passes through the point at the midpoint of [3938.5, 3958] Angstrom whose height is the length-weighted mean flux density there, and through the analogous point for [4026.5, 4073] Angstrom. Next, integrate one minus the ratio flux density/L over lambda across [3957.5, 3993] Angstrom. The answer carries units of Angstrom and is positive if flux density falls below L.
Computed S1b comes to 4.3 Angstrom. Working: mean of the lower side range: 15.9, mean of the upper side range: 23.7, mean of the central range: 15.9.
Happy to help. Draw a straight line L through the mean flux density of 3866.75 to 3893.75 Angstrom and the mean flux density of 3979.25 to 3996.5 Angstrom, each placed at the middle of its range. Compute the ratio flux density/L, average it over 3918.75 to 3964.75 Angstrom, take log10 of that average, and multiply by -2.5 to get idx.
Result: 0.28 mag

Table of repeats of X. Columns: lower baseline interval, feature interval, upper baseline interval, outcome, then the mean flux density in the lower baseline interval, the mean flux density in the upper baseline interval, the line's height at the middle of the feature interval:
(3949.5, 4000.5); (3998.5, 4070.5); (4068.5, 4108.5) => -0.19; 17.1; 22.8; 20.1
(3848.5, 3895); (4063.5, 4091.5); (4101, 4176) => -0.11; 13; 24.2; 21.7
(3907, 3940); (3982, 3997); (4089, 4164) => -0.24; 13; 23.9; 16.5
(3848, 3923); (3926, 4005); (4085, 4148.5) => 0.14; 14.4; 23.6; 17.6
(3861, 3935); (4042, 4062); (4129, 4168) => -0.13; 13.8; 24.9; 20.6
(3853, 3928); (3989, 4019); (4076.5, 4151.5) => -0.22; 14.3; 23.4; 18.9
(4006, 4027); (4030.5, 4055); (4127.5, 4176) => 0.04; 24.4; 24.7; 24.5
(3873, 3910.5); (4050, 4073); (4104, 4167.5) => -0.11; 14.3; 24.4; 21.4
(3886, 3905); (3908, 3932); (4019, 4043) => 0.10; 14.5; 23.8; 16.2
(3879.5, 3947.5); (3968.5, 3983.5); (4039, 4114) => 0.16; 13.5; 23.3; 17.3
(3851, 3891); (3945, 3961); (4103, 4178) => -0.07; 12.7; 24.3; 16.3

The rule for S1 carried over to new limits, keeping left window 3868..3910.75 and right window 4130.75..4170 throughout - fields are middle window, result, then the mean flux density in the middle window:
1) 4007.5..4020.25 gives -3.25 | 24.2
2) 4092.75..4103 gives 0.60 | 21.4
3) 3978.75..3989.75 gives -1.21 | 20.1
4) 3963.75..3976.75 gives 4.49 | 11.5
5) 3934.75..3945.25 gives 3.58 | 10.8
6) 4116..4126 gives -0.54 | 25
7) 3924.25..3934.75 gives 4.59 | 8.91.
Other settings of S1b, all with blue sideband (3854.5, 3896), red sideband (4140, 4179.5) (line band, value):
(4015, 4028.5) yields -3.6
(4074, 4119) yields -1.5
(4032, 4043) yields -2.2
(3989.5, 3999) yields -1.5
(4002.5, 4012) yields -3.3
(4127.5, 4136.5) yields 0.1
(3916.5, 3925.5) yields -0.2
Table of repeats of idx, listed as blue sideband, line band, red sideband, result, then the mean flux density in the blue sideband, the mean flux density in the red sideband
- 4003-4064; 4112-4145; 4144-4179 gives 0.03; 23.8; 25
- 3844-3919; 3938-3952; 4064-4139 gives 0.17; 14.3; 23.4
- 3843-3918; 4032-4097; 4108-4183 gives -0.12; 14.3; 24.5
